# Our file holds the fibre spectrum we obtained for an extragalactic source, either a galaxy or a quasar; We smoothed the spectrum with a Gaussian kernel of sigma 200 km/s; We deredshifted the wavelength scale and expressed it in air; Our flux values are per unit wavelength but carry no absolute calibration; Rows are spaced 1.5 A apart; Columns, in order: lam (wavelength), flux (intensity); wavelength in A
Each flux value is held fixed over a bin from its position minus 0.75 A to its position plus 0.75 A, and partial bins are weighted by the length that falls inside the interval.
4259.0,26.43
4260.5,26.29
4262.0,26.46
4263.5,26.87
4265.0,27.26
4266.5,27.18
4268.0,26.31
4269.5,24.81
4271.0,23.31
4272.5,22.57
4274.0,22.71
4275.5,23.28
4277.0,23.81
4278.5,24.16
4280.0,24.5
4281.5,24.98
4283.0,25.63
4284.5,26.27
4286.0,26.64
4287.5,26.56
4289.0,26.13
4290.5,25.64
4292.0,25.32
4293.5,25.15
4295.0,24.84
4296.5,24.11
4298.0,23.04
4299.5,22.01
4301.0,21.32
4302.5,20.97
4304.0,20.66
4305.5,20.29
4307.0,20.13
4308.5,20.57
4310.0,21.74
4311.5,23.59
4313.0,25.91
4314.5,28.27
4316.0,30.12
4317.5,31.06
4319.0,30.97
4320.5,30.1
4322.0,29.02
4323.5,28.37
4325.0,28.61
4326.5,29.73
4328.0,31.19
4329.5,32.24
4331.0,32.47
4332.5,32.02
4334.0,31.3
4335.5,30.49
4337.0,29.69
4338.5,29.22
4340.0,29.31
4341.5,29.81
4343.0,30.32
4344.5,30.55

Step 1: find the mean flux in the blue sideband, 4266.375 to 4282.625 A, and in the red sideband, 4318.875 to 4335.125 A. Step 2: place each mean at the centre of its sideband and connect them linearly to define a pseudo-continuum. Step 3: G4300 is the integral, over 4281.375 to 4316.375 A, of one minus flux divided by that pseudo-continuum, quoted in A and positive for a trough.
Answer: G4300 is 3.86 A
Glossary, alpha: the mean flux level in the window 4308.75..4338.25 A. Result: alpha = 29.2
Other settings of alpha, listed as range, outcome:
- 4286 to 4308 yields 23.4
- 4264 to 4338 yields 26.1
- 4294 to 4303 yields 22.8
